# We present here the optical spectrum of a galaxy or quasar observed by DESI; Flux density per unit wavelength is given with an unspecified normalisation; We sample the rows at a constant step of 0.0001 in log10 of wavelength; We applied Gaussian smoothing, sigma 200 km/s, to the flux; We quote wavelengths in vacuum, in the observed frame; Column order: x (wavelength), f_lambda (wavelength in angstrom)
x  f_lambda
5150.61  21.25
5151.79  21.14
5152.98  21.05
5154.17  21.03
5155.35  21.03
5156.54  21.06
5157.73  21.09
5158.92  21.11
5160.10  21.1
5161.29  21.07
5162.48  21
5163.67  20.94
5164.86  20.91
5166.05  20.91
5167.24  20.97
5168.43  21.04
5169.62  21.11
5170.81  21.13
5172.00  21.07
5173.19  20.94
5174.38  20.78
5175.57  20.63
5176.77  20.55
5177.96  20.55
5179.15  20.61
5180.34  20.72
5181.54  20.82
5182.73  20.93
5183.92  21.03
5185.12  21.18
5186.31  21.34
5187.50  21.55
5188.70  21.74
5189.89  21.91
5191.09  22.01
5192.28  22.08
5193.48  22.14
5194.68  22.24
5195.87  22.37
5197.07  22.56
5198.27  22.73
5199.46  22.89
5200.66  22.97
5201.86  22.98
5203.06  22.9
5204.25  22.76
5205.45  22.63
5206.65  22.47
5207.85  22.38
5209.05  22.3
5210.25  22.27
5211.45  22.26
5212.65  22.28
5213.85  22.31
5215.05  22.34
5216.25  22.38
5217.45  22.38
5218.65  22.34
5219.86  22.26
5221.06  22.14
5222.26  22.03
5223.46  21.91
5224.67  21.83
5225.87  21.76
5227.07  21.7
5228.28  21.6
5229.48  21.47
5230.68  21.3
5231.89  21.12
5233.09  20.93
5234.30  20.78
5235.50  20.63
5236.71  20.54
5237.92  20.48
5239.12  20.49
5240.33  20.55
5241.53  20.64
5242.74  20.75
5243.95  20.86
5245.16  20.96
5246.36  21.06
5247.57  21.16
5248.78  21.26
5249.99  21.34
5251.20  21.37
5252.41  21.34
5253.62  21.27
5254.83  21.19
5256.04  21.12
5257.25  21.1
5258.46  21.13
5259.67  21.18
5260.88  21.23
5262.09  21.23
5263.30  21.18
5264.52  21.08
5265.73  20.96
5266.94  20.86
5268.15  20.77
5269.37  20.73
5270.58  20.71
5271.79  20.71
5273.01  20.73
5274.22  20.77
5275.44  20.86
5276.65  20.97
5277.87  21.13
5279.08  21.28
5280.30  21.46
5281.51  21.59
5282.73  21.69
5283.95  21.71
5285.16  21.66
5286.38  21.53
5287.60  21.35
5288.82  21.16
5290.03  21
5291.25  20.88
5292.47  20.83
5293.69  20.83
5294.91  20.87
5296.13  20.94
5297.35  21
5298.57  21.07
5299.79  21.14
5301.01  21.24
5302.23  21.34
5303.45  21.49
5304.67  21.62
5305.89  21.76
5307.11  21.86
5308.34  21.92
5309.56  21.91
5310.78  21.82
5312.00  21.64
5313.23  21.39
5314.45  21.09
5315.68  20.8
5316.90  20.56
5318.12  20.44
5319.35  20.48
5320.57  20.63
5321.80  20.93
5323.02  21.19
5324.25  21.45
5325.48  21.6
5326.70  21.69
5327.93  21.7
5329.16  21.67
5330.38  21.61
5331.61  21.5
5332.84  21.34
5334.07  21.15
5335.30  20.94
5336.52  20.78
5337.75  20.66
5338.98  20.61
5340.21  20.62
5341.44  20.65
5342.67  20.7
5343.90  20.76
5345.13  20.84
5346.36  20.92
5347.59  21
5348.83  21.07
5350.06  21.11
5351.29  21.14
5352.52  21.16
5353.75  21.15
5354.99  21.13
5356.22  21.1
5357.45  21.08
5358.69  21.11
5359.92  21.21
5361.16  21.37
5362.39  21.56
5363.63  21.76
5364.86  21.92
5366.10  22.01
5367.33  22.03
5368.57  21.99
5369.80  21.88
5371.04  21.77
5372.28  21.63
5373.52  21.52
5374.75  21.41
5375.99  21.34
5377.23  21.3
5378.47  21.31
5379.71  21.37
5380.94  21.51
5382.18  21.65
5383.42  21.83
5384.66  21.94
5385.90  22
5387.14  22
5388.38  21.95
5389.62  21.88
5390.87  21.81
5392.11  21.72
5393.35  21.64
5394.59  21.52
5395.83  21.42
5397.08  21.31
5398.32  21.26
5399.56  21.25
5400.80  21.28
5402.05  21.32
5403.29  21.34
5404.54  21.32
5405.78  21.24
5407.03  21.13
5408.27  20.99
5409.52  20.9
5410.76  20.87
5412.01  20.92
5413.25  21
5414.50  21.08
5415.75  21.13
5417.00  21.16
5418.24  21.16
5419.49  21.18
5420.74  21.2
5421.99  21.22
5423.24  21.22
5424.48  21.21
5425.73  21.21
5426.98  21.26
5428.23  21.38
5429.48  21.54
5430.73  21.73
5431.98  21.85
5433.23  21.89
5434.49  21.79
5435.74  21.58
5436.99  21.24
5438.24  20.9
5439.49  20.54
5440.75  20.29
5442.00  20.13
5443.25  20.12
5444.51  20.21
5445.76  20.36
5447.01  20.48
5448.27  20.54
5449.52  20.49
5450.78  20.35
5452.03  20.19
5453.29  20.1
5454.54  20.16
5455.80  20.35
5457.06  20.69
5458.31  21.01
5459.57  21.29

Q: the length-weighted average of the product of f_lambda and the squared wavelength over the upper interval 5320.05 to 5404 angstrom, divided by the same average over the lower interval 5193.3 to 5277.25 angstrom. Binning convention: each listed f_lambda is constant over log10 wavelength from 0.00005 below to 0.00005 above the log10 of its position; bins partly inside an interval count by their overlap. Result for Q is 1.0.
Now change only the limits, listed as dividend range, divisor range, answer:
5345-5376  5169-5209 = 1.05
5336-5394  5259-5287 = 1.05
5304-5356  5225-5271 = 1.04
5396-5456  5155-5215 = 1.06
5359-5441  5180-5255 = 1.06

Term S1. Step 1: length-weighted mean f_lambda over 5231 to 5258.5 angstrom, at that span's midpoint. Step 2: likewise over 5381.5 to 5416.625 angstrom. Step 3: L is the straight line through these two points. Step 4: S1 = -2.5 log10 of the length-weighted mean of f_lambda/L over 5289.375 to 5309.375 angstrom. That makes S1 -0.01 mag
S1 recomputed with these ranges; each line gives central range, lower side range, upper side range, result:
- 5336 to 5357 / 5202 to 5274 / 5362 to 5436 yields 0.03 mag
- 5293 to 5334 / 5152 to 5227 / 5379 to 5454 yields 0.01 mag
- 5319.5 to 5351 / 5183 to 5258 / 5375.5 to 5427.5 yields 0.02 mag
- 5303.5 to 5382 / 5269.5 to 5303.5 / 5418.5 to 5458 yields -0.01 mag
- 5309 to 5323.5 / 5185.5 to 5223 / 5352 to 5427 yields 0.04 mag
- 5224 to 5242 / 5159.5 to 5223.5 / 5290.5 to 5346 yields 0.02 mag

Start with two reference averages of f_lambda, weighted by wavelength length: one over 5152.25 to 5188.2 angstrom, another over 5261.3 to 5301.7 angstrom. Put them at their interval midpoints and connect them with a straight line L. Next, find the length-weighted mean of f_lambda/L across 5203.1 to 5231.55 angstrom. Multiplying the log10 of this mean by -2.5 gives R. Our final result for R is -0.06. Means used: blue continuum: 21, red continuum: 21.1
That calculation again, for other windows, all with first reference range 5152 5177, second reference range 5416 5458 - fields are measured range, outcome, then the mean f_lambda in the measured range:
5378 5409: -0.03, 21.5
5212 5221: -0.07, 22.3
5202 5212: -0.08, 22.5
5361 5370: -0.05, 21.9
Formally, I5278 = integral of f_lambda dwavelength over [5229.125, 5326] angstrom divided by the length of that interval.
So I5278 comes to 21.1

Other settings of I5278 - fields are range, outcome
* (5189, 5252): 21.8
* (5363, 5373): 21.9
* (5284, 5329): 21.3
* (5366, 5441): 21.4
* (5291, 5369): 21.2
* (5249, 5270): 21.1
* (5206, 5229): 22.1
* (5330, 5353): 21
